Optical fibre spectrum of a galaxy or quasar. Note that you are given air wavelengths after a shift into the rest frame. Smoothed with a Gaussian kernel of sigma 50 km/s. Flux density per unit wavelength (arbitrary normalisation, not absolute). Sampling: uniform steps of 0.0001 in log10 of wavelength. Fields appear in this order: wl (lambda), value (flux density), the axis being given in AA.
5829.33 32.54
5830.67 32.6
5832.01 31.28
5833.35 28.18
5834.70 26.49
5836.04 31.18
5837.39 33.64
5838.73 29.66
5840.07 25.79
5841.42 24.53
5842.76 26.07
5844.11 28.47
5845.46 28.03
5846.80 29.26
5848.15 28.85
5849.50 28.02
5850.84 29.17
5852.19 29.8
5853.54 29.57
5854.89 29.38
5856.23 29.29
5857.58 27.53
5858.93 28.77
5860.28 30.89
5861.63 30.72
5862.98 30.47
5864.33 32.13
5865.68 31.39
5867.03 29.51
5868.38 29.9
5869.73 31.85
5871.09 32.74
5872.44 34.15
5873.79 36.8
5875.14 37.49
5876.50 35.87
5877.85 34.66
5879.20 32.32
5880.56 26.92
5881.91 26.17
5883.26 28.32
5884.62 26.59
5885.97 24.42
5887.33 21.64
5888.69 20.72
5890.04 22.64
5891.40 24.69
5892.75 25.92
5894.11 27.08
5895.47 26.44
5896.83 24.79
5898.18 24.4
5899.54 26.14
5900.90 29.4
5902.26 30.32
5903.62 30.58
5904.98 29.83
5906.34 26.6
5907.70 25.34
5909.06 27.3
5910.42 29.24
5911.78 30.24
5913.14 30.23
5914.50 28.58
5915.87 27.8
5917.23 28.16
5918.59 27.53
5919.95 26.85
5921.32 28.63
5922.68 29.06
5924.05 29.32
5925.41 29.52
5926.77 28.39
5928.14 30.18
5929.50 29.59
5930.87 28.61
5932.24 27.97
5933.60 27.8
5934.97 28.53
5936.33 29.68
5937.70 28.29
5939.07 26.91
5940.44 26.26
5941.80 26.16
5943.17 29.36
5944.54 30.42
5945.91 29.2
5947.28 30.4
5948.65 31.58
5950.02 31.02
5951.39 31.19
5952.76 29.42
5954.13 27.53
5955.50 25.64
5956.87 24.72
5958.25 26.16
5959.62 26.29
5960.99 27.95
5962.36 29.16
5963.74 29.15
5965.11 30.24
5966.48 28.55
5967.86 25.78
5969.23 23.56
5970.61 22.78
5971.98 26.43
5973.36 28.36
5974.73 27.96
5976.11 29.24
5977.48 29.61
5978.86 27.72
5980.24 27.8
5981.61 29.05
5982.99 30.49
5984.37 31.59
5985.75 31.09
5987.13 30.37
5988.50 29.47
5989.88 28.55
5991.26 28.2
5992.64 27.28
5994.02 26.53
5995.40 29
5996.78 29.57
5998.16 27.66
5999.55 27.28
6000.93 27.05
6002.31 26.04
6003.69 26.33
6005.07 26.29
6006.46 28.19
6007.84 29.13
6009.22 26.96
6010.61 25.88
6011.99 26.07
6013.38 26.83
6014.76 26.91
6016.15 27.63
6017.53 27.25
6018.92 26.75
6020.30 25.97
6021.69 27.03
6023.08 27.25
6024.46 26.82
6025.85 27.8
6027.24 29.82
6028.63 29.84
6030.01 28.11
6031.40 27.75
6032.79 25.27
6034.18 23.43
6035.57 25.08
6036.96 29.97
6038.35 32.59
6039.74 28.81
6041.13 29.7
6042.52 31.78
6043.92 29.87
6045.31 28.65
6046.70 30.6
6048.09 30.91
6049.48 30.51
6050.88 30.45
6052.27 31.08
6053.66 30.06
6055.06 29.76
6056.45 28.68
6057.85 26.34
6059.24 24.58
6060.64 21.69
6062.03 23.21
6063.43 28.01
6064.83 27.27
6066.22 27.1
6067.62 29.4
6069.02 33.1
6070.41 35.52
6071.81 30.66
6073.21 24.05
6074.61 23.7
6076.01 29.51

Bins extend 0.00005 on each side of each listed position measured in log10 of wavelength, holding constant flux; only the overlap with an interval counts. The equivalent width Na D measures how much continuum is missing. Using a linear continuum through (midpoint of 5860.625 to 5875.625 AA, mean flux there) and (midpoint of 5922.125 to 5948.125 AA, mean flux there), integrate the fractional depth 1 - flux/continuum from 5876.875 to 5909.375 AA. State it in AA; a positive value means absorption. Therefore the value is 4.3 AA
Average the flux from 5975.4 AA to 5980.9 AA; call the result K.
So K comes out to 28.6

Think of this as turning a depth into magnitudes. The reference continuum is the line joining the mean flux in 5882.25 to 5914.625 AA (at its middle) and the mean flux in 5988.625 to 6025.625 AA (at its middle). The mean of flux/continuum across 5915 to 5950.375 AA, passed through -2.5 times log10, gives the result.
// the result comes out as -0.072 mag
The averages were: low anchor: 26.7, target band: 28.7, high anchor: 27.3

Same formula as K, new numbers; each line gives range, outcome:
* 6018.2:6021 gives 26.4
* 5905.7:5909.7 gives 26.4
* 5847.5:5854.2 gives 29.1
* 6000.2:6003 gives 26.6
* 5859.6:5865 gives 31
